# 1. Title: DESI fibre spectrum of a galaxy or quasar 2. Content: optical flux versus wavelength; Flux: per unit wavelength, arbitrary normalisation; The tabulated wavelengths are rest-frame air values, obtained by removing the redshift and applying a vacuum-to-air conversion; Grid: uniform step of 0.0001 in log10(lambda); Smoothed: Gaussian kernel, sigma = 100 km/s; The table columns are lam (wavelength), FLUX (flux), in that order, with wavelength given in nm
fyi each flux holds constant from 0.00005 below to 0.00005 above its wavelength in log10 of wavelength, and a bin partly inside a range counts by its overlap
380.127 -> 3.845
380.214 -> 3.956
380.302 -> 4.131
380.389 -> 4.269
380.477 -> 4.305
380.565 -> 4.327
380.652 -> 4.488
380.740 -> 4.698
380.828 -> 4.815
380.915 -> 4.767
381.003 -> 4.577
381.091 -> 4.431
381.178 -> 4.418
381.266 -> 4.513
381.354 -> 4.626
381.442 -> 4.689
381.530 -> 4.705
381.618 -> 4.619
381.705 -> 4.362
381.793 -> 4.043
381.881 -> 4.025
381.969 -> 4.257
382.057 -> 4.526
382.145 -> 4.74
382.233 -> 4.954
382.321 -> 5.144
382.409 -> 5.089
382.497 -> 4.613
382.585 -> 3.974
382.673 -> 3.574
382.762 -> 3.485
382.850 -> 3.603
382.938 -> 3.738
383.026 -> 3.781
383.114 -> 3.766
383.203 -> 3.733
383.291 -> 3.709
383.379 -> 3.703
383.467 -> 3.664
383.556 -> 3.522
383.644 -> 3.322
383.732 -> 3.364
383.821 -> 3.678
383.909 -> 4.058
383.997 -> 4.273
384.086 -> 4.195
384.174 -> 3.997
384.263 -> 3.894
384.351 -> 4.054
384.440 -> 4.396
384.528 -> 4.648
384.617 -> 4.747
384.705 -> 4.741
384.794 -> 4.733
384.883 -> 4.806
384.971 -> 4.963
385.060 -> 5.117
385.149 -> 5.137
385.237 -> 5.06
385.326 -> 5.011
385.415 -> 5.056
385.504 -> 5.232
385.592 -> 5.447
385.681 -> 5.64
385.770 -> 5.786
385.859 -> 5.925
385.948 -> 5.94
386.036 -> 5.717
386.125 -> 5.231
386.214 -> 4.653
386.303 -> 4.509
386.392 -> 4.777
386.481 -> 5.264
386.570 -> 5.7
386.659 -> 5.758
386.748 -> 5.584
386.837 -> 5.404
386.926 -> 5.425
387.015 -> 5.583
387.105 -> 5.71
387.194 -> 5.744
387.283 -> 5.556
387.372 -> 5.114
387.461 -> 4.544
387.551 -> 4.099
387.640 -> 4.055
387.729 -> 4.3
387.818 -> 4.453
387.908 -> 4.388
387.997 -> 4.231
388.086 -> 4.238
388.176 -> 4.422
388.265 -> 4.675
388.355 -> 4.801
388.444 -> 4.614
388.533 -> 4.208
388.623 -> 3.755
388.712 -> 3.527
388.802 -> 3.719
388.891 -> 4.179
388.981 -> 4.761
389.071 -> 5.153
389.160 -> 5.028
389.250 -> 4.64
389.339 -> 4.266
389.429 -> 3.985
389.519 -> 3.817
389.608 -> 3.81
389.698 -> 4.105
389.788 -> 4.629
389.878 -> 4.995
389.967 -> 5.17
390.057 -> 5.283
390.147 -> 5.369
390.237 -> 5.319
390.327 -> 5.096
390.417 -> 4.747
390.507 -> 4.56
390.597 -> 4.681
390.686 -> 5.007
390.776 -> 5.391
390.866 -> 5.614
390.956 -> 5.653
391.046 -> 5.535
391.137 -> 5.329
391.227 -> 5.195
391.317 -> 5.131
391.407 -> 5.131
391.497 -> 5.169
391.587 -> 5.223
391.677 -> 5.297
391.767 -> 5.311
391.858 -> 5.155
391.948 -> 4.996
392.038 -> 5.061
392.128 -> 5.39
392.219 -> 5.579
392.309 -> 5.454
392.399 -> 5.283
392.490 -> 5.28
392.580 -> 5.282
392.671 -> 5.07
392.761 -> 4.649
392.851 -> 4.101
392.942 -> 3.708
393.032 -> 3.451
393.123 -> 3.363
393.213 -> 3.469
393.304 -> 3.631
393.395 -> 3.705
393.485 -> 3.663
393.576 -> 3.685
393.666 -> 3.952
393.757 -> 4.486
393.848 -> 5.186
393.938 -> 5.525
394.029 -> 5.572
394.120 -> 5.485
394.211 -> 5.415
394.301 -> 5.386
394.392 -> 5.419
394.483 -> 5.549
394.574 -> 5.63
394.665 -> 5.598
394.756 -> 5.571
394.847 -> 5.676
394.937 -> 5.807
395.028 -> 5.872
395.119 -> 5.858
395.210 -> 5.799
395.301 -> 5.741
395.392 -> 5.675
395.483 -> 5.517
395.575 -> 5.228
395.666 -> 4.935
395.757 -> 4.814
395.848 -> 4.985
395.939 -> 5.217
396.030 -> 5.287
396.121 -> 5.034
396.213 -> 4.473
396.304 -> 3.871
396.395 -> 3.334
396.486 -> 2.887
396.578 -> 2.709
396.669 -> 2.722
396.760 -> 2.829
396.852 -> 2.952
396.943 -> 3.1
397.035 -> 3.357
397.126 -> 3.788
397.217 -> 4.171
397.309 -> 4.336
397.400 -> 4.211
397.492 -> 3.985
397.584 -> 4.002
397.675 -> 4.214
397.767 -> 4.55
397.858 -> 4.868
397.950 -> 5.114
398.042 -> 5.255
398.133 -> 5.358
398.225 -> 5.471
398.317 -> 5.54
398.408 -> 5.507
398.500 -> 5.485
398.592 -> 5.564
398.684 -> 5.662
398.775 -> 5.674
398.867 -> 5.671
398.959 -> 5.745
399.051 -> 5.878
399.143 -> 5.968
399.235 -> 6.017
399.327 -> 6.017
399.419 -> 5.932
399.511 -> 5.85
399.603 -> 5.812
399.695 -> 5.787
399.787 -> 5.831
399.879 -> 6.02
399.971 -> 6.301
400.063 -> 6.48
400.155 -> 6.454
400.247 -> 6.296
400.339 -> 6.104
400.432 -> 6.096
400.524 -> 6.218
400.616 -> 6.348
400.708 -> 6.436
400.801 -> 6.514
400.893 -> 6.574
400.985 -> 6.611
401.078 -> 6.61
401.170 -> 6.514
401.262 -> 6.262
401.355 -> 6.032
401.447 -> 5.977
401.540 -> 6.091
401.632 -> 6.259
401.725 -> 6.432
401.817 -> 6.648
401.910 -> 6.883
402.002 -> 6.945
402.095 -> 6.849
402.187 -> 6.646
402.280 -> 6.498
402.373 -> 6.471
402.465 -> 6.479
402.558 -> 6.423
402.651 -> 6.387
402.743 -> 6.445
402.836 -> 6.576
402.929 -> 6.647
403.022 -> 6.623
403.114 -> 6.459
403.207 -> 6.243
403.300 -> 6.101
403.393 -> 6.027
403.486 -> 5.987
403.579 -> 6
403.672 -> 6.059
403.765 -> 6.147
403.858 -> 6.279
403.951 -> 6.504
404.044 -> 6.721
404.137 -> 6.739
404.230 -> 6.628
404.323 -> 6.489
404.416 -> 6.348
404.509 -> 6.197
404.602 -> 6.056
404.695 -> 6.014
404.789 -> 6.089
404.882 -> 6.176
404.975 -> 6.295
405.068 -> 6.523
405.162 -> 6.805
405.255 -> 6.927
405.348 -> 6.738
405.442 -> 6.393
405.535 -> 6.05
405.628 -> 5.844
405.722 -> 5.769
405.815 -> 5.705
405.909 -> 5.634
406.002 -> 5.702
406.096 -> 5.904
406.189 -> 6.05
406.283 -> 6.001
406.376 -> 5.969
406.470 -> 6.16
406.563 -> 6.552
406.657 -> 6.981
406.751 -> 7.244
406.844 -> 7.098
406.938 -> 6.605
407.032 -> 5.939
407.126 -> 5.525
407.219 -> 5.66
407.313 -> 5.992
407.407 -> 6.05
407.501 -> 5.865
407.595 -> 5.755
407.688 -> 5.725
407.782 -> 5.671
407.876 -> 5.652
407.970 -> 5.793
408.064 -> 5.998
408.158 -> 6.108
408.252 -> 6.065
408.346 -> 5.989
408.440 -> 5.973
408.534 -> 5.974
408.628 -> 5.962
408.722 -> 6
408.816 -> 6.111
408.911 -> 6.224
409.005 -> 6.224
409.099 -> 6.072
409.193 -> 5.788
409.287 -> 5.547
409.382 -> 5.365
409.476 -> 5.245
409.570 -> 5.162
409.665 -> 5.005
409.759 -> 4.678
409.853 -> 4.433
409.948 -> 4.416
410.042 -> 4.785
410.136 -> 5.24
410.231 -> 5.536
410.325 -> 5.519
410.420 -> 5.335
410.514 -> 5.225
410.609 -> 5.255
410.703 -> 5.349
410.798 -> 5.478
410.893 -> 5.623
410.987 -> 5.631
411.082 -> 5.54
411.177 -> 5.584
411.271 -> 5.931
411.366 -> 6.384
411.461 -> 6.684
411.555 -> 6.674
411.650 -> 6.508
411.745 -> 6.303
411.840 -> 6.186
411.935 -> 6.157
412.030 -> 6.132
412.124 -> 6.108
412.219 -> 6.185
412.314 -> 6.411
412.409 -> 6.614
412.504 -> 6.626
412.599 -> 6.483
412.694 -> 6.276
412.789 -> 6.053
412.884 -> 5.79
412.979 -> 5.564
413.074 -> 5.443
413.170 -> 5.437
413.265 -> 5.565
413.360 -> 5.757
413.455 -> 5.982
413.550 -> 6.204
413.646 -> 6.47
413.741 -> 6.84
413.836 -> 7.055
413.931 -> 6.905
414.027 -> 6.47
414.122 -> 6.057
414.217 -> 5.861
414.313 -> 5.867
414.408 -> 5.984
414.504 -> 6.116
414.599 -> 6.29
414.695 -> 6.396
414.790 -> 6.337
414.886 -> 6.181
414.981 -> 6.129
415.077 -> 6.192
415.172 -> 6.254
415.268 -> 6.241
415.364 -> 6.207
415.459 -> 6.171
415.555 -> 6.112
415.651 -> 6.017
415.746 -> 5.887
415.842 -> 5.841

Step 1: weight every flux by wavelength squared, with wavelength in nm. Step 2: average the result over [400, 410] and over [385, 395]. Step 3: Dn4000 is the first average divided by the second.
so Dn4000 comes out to 1.35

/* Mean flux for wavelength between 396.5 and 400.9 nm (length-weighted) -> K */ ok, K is 5.2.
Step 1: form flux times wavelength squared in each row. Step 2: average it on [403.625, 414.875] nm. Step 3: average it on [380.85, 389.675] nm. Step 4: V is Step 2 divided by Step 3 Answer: 1.5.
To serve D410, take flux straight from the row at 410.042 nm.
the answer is 4.785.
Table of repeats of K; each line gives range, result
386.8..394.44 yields 4.77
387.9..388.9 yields 4.23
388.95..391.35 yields 4.9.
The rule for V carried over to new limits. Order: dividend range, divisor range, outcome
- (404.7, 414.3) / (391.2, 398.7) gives 1.35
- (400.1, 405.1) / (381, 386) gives 1.58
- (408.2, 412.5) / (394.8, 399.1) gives 1.29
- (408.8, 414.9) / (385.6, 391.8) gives 1.34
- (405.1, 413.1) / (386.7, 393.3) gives 1.36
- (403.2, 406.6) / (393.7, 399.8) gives 1.29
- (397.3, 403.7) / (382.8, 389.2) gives 1.39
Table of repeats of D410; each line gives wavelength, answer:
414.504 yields 6.116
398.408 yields 5.507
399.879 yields 6.02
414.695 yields 6.396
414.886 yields 6.181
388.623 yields 3.755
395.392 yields 5.675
